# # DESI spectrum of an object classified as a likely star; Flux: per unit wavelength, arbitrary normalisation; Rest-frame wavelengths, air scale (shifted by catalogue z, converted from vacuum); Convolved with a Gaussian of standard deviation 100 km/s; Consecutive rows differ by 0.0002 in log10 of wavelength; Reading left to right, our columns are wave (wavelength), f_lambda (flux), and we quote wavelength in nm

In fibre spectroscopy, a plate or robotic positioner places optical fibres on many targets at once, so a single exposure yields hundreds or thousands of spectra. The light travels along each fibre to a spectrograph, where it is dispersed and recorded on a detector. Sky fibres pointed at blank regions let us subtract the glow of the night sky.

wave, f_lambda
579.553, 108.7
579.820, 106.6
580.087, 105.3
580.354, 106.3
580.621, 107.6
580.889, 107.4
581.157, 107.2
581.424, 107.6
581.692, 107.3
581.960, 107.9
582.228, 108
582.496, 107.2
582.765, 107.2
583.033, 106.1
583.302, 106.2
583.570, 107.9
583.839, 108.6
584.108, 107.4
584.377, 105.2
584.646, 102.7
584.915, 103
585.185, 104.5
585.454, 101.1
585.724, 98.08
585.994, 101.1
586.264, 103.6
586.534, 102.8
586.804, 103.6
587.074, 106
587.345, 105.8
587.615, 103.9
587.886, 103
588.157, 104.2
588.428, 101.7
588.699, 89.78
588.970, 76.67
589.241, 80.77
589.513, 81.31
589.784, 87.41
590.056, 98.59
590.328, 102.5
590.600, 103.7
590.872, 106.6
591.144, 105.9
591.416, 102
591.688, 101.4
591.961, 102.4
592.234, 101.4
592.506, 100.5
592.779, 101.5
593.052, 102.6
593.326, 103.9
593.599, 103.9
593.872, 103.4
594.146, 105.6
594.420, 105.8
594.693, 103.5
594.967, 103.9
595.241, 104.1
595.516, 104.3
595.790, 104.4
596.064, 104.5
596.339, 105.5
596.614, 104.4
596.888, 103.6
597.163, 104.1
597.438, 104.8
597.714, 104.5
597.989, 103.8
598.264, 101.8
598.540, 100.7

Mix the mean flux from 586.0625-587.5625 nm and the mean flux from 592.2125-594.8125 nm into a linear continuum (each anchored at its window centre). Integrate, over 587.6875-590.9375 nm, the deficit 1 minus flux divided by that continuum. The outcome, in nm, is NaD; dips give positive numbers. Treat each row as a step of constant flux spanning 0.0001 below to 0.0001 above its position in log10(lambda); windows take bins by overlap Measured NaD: 0.29 nm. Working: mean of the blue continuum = 104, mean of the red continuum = 103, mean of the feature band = 94.6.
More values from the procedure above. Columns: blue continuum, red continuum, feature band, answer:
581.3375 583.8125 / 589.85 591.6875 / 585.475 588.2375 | 0.04 nm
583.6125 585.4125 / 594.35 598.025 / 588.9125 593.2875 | 0.29 nm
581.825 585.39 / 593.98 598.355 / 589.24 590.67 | 0.17 nm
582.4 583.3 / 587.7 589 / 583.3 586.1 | -0.02 nm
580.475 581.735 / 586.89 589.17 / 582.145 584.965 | -0.06 nm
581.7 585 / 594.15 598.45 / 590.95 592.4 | 0.03 nm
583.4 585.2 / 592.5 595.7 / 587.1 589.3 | 0.17 nm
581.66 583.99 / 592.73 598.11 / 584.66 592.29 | 0.47 nm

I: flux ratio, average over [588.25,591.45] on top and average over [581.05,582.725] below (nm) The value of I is 0.9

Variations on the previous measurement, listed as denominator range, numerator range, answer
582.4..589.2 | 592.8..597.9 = 1.02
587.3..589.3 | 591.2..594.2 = 1.07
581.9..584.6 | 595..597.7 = 0.98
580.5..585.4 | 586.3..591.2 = 0.92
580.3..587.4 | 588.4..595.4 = 0.94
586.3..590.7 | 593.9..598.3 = 1.07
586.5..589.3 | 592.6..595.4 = 1.06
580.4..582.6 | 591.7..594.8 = 0.96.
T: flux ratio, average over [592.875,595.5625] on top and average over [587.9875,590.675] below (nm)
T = 1.1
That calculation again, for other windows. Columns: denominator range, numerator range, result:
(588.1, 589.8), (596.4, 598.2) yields 1.18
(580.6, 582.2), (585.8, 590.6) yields 0.91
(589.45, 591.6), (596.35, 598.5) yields 1.05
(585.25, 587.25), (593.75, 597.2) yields 1.02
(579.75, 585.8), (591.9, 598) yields 0.98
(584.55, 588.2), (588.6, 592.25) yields 0.93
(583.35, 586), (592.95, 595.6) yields 1.00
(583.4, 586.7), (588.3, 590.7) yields 0.88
